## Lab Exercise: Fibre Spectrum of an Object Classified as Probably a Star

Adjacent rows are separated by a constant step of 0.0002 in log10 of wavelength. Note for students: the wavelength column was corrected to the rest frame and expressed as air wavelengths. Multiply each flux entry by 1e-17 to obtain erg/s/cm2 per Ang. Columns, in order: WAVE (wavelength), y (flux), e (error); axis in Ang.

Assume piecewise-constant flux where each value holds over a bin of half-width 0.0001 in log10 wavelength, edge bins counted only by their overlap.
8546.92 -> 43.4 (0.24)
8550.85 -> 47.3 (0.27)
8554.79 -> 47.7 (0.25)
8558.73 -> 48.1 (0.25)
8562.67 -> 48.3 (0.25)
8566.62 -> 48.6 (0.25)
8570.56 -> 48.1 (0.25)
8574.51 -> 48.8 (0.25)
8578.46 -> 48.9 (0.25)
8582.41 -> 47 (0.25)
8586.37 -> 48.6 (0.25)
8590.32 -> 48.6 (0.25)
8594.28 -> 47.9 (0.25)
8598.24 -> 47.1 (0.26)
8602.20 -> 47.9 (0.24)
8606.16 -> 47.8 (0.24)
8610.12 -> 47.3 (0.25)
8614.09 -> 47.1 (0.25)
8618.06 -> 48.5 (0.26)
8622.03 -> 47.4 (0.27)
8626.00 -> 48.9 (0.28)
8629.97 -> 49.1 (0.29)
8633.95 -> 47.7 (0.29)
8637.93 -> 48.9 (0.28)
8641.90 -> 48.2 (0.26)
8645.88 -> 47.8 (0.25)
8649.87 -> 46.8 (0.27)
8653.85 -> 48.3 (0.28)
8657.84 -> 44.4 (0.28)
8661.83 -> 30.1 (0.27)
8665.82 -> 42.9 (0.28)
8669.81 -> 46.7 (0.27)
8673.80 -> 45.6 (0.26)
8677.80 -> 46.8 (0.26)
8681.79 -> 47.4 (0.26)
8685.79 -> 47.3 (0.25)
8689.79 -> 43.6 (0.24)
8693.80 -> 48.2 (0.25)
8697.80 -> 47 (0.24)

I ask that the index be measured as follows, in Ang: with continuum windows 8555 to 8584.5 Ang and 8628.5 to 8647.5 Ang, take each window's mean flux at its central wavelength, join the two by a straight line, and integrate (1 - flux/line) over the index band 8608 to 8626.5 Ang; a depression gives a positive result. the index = 0.2 Ang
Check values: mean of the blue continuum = 48.2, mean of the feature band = 47.8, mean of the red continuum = 48.3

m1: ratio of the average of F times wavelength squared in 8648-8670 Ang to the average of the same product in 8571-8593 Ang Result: 0.90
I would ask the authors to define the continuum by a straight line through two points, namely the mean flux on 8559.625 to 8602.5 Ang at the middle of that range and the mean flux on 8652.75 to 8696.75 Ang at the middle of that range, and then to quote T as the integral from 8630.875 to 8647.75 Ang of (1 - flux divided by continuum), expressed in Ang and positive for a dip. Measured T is -0.8 Ang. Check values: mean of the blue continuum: 48.2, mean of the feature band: 48.2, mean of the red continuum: 44.6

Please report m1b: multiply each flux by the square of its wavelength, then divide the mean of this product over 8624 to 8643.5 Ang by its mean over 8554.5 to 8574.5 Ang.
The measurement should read 1.0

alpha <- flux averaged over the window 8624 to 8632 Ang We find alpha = 49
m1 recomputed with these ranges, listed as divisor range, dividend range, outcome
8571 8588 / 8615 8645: 1.01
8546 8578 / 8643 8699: 0.97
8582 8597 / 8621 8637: 1.02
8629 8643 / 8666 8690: 0.96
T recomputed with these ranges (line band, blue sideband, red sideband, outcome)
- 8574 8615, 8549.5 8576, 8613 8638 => 0.23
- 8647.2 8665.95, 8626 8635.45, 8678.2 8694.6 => 1.96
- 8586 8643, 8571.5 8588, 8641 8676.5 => -1.80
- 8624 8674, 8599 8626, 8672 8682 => 1.32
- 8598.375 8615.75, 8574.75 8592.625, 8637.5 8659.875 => 0.16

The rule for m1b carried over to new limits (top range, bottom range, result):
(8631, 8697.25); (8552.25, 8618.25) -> 0.97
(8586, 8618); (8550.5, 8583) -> 1.00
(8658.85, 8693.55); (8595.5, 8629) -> 0.94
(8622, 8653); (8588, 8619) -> 1.02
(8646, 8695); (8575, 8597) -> 0.95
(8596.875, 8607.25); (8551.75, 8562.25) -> 1.00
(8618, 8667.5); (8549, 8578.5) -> 0.97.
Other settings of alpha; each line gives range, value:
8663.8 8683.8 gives 45.9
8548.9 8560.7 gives 47.7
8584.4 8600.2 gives 48.1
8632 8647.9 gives 48.1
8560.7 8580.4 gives 48.5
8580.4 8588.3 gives 47.8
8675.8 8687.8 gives 47.2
